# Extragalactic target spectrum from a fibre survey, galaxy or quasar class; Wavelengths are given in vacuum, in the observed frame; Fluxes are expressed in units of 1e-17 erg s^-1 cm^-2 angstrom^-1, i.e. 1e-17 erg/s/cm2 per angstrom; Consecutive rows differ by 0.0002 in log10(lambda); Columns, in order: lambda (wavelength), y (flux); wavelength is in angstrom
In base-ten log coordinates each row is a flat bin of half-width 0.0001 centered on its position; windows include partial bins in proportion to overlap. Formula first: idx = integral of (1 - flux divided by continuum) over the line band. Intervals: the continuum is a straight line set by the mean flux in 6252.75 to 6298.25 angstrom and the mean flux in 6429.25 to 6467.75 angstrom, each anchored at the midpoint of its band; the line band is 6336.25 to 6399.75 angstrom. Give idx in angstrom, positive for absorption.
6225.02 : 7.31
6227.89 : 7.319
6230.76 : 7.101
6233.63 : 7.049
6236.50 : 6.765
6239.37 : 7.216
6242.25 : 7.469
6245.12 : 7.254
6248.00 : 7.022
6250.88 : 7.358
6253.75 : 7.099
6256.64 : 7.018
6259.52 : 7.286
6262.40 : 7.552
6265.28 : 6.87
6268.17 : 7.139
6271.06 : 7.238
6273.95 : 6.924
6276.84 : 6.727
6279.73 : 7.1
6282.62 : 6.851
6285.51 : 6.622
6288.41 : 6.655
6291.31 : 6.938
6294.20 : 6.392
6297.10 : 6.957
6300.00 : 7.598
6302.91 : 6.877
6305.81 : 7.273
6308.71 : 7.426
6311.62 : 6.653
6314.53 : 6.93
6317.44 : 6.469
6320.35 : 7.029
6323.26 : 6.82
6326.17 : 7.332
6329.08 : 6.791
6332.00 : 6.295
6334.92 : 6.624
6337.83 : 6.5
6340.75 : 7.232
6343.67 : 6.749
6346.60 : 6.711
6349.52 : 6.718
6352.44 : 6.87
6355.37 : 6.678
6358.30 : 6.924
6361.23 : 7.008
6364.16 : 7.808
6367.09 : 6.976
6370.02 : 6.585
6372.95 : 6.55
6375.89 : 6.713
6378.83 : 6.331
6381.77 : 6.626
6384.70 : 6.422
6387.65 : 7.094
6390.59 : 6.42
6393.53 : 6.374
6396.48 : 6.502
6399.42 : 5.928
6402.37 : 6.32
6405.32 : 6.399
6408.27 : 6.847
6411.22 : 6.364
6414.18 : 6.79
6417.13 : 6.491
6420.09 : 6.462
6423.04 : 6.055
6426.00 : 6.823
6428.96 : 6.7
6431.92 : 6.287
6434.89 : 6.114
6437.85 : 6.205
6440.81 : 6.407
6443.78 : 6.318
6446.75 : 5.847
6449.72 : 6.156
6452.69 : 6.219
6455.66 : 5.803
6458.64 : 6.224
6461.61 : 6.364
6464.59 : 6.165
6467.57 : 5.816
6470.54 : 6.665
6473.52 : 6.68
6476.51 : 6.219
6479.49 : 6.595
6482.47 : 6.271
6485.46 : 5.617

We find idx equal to -1.8 angstrom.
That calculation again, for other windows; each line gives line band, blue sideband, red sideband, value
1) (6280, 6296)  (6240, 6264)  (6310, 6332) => 0.7 angstrom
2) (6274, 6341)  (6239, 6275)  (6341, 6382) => 1.4 angstrom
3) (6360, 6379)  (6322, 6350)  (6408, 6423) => -0.6 angstrom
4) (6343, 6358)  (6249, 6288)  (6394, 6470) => -0.2 angstrom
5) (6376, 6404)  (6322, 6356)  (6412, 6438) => 0.5 angstrom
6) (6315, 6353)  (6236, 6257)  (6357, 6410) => 0.3 angstrom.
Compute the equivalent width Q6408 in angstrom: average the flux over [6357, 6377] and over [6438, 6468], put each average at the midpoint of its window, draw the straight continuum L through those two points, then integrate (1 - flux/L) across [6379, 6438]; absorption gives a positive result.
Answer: 0.8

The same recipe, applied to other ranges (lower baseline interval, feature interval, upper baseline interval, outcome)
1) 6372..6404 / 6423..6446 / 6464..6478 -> 0.1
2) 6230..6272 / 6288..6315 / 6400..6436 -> -0.1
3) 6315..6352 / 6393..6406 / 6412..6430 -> 0.6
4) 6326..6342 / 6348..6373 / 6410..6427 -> -1.0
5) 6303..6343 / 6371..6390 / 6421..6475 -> 0.0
